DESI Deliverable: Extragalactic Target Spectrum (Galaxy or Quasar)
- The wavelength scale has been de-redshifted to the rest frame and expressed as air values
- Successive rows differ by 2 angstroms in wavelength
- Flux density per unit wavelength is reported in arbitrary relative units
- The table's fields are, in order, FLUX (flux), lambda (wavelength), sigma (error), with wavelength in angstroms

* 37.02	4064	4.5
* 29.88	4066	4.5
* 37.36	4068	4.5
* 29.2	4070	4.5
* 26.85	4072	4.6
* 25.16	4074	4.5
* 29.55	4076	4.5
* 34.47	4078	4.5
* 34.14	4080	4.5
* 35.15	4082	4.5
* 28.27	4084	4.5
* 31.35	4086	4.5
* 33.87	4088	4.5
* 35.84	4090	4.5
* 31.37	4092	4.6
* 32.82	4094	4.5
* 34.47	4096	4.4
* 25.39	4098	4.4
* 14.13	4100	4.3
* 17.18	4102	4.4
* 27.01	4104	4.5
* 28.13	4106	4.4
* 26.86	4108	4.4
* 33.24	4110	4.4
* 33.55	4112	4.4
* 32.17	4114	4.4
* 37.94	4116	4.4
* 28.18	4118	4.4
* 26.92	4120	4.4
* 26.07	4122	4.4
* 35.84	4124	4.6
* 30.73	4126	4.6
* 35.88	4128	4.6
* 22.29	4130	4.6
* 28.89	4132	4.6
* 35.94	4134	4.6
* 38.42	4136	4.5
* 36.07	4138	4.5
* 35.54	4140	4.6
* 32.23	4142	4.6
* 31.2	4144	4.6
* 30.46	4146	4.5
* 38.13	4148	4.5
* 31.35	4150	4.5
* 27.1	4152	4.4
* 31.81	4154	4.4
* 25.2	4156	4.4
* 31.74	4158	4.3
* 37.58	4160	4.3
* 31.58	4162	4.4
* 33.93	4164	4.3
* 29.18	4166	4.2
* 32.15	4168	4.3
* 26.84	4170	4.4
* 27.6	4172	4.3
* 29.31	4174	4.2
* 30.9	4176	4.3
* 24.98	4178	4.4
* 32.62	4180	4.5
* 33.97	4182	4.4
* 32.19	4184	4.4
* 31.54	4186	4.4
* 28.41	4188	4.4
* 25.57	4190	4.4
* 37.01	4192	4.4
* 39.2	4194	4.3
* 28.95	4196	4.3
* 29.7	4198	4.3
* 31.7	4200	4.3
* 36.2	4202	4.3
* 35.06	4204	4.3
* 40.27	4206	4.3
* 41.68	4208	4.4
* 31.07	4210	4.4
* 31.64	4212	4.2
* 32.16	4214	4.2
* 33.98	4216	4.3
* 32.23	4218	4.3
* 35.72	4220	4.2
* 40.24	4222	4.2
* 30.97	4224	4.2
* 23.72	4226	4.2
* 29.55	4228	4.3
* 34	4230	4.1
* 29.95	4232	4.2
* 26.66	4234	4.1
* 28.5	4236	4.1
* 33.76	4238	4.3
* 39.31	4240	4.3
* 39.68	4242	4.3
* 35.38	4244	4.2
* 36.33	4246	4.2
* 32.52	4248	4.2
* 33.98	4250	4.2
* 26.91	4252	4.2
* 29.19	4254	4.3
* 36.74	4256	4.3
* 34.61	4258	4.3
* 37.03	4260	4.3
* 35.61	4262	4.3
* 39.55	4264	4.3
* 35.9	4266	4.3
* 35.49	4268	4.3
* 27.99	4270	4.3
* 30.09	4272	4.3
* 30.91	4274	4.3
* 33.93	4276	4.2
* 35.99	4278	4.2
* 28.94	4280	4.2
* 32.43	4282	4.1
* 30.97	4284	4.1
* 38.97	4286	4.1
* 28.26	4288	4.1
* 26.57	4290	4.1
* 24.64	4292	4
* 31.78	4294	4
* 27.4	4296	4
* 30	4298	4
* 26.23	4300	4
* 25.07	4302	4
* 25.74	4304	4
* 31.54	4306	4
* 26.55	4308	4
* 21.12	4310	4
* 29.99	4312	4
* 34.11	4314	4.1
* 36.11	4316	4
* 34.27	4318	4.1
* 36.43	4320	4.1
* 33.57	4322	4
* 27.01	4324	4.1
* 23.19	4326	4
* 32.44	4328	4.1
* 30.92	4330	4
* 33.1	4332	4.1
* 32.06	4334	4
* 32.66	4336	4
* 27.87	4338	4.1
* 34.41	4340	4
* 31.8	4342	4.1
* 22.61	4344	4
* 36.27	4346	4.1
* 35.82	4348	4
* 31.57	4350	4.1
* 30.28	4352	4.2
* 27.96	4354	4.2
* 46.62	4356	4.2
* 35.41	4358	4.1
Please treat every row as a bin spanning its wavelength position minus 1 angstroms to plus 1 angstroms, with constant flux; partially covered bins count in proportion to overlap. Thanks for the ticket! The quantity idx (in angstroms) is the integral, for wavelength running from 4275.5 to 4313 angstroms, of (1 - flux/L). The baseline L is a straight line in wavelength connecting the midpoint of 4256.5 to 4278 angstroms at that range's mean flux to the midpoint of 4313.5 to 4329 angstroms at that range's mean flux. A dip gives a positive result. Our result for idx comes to 4.51 angstroms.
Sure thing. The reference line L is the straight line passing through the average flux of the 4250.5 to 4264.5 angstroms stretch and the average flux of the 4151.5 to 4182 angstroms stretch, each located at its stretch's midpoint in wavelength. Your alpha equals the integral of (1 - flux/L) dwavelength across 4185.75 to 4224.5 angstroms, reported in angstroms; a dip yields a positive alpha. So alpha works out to -2.2 angstroms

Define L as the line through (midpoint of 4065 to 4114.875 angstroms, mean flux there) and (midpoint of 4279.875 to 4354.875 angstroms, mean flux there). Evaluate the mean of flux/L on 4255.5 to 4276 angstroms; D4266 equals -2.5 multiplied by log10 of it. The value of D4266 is -0.14 mag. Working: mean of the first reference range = 29.9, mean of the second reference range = 30.3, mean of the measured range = 34.3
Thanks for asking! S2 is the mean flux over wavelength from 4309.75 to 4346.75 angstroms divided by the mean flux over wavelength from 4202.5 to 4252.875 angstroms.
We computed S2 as 0.93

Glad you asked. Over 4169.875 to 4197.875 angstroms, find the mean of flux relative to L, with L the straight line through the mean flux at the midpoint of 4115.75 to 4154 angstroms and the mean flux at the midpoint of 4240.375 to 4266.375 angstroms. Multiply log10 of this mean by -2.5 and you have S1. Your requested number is 0.08 mag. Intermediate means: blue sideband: 31.9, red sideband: 35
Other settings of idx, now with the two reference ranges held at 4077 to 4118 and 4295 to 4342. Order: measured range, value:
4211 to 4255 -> -3.5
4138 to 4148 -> -1.0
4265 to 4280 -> -1.2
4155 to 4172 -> -0.3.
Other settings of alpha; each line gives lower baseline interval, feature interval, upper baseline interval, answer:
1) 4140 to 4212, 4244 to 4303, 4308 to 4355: -1.0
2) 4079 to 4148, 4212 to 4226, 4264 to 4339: -1.1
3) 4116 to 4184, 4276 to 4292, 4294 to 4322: -0.7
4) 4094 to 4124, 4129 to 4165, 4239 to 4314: -3.8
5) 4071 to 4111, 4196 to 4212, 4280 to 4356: -2.5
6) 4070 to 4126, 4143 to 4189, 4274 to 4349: -1.2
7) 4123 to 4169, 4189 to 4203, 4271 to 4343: -0.4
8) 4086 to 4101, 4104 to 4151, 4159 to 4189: -2.5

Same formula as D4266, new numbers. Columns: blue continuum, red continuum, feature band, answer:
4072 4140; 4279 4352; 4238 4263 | -0.14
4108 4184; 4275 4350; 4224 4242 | -0.01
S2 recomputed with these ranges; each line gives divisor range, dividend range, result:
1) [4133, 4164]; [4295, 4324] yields 0.90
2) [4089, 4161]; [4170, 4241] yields 1.05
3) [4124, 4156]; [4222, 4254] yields 1.00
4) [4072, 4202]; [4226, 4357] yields 1.03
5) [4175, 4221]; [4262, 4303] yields 0.95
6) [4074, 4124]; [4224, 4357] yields 1.06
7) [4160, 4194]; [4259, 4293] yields 1.05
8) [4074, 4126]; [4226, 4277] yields 1.10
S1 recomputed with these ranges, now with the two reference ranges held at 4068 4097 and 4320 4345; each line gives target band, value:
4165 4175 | 0.08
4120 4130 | 0.03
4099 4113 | 0.23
